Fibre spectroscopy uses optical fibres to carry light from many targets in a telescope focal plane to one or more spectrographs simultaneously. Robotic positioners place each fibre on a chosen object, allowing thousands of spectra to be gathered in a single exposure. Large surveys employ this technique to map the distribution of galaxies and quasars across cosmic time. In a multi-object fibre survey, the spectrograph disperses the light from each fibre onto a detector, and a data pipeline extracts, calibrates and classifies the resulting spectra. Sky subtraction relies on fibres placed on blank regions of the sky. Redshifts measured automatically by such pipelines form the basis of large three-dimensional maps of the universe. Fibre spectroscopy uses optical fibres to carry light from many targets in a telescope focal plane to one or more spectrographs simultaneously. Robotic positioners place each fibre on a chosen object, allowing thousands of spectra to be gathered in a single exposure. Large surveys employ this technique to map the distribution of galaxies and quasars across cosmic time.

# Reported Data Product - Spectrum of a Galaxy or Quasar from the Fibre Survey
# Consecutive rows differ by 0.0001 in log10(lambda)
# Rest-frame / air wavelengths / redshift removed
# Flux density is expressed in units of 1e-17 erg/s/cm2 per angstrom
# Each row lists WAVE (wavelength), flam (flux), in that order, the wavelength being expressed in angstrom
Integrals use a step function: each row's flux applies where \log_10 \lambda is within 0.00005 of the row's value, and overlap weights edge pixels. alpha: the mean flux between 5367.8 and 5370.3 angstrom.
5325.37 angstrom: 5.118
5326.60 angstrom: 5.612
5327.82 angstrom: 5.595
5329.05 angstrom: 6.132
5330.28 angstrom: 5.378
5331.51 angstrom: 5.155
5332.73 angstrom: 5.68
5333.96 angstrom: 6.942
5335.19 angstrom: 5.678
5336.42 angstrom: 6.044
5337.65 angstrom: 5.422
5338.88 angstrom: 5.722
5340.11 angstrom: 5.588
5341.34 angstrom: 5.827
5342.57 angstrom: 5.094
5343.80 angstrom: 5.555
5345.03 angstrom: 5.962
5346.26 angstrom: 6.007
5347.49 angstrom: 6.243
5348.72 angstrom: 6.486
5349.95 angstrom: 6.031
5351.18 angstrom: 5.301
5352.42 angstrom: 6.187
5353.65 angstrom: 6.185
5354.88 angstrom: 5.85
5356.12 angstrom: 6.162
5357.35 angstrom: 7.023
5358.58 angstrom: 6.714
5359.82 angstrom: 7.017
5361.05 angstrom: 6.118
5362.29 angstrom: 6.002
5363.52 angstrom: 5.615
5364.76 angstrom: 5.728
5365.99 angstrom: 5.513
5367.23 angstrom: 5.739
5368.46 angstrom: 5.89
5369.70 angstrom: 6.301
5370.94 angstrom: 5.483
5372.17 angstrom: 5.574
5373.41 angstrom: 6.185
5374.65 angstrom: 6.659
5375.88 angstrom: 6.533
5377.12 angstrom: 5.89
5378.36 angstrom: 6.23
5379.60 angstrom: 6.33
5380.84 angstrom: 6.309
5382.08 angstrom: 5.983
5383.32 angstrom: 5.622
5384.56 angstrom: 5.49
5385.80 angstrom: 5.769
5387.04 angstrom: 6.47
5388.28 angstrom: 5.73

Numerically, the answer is 6.09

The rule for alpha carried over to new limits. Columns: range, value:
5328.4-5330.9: 5.73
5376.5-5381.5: 6.18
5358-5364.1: 6.29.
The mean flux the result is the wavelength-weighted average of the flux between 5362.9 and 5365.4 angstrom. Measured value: 5.68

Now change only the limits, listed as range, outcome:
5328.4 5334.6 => 5.85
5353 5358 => 6.31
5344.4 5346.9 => 5.99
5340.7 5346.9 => 5.69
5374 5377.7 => 6.37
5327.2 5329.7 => 5.86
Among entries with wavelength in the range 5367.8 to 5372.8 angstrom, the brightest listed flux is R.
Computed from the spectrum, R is 6.301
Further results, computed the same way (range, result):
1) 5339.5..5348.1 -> 6.243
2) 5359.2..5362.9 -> 7.017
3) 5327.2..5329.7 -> 6.132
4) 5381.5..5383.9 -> 5.983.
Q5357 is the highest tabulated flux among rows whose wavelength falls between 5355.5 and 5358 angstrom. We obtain 7.023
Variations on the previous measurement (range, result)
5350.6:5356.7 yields 6.187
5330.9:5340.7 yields 6.942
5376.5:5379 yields 6.23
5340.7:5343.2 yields 5.827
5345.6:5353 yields 6.486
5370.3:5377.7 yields 6.659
